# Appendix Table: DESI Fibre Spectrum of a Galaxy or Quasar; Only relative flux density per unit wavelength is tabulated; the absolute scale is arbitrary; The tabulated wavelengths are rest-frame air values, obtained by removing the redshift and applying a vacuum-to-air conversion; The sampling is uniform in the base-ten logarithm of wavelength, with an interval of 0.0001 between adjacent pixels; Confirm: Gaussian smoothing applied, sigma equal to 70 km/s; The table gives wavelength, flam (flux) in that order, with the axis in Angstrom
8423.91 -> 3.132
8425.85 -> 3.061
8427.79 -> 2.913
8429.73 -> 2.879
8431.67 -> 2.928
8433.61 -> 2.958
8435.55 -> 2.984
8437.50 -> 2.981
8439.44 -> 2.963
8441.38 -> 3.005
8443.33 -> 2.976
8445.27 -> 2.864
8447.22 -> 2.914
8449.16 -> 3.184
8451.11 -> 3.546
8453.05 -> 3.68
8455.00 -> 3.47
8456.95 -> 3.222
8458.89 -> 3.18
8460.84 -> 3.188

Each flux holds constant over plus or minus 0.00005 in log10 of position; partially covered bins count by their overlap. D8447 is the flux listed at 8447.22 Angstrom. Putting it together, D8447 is 2.914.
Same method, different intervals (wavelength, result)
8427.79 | 2.913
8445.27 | 2.864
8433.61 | 2.958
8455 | 3.47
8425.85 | 3.061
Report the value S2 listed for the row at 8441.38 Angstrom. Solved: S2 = 3.005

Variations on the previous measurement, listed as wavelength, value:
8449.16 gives 3.184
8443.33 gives 2.976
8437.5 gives 2.981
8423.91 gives 3.132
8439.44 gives 2.963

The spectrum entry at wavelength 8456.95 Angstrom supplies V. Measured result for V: 3.222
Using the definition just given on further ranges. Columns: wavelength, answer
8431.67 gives 2.928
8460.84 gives 3.188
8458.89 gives 3.18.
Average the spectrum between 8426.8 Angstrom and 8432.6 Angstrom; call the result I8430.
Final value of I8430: 2.91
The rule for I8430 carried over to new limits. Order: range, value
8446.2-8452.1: 3.22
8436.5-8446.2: 2.96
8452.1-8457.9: 3.45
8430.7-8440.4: 2.96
